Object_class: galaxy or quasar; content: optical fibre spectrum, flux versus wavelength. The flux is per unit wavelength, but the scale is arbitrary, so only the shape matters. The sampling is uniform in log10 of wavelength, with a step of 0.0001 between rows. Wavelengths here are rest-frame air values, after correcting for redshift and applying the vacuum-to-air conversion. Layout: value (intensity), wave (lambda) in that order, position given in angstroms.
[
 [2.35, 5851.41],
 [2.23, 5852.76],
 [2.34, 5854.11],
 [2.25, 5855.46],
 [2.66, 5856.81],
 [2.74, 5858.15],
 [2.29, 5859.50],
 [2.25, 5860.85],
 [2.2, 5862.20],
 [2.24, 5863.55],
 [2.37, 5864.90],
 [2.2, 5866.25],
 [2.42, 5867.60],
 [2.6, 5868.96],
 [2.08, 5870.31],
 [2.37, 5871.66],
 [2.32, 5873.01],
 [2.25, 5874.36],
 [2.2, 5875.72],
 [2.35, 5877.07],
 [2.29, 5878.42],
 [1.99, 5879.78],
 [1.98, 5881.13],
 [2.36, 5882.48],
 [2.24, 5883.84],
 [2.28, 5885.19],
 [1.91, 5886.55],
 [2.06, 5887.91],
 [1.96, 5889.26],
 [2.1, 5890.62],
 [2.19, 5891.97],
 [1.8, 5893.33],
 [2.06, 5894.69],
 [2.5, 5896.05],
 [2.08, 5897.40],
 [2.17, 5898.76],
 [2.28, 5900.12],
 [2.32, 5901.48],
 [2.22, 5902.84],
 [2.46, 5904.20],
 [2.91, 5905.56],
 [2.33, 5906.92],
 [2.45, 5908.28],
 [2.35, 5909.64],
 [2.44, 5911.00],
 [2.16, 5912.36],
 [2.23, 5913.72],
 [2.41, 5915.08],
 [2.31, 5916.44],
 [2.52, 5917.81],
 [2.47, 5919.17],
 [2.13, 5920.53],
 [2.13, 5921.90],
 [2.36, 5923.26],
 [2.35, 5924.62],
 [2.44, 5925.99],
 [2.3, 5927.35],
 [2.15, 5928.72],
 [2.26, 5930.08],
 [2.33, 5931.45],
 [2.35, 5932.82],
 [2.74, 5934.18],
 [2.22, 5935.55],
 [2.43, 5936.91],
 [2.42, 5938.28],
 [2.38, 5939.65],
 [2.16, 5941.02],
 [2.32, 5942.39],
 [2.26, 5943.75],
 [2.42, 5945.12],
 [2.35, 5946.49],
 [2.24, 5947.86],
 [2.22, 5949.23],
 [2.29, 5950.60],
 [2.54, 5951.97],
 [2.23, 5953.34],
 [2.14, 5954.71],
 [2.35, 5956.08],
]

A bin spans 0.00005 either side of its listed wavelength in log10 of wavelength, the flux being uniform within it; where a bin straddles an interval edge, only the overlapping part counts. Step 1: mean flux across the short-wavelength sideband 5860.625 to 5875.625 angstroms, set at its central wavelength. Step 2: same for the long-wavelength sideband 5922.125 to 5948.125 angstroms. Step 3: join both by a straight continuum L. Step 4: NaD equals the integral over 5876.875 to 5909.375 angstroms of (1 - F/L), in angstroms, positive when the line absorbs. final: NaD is 1.3 angstroms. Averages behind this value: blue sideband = 2.3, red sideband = 2.34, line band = 2.22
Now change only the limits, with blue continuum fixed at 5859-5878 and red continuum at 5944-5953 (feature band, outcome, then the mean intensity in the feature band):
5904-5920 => -0.7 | 2.42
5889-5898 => 0.8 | 2.11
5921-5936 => 0.0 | 2.33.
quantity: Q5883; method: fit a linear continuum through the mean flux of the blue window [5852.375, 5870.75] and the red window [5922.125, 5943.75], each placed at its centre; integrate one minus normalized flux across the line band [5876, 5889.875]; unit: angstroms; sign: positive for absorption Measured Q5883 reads 1.2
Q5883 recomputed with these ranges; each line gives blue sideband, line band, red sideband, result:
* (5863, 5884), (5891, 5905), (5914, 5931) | 0.49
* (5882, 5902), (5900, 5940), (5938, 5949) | -2.25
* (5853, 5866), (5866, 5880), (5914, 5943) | 0.39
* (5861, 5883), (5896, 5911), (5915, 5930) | -0.46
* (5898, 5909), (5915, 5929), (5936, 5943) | 0.22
